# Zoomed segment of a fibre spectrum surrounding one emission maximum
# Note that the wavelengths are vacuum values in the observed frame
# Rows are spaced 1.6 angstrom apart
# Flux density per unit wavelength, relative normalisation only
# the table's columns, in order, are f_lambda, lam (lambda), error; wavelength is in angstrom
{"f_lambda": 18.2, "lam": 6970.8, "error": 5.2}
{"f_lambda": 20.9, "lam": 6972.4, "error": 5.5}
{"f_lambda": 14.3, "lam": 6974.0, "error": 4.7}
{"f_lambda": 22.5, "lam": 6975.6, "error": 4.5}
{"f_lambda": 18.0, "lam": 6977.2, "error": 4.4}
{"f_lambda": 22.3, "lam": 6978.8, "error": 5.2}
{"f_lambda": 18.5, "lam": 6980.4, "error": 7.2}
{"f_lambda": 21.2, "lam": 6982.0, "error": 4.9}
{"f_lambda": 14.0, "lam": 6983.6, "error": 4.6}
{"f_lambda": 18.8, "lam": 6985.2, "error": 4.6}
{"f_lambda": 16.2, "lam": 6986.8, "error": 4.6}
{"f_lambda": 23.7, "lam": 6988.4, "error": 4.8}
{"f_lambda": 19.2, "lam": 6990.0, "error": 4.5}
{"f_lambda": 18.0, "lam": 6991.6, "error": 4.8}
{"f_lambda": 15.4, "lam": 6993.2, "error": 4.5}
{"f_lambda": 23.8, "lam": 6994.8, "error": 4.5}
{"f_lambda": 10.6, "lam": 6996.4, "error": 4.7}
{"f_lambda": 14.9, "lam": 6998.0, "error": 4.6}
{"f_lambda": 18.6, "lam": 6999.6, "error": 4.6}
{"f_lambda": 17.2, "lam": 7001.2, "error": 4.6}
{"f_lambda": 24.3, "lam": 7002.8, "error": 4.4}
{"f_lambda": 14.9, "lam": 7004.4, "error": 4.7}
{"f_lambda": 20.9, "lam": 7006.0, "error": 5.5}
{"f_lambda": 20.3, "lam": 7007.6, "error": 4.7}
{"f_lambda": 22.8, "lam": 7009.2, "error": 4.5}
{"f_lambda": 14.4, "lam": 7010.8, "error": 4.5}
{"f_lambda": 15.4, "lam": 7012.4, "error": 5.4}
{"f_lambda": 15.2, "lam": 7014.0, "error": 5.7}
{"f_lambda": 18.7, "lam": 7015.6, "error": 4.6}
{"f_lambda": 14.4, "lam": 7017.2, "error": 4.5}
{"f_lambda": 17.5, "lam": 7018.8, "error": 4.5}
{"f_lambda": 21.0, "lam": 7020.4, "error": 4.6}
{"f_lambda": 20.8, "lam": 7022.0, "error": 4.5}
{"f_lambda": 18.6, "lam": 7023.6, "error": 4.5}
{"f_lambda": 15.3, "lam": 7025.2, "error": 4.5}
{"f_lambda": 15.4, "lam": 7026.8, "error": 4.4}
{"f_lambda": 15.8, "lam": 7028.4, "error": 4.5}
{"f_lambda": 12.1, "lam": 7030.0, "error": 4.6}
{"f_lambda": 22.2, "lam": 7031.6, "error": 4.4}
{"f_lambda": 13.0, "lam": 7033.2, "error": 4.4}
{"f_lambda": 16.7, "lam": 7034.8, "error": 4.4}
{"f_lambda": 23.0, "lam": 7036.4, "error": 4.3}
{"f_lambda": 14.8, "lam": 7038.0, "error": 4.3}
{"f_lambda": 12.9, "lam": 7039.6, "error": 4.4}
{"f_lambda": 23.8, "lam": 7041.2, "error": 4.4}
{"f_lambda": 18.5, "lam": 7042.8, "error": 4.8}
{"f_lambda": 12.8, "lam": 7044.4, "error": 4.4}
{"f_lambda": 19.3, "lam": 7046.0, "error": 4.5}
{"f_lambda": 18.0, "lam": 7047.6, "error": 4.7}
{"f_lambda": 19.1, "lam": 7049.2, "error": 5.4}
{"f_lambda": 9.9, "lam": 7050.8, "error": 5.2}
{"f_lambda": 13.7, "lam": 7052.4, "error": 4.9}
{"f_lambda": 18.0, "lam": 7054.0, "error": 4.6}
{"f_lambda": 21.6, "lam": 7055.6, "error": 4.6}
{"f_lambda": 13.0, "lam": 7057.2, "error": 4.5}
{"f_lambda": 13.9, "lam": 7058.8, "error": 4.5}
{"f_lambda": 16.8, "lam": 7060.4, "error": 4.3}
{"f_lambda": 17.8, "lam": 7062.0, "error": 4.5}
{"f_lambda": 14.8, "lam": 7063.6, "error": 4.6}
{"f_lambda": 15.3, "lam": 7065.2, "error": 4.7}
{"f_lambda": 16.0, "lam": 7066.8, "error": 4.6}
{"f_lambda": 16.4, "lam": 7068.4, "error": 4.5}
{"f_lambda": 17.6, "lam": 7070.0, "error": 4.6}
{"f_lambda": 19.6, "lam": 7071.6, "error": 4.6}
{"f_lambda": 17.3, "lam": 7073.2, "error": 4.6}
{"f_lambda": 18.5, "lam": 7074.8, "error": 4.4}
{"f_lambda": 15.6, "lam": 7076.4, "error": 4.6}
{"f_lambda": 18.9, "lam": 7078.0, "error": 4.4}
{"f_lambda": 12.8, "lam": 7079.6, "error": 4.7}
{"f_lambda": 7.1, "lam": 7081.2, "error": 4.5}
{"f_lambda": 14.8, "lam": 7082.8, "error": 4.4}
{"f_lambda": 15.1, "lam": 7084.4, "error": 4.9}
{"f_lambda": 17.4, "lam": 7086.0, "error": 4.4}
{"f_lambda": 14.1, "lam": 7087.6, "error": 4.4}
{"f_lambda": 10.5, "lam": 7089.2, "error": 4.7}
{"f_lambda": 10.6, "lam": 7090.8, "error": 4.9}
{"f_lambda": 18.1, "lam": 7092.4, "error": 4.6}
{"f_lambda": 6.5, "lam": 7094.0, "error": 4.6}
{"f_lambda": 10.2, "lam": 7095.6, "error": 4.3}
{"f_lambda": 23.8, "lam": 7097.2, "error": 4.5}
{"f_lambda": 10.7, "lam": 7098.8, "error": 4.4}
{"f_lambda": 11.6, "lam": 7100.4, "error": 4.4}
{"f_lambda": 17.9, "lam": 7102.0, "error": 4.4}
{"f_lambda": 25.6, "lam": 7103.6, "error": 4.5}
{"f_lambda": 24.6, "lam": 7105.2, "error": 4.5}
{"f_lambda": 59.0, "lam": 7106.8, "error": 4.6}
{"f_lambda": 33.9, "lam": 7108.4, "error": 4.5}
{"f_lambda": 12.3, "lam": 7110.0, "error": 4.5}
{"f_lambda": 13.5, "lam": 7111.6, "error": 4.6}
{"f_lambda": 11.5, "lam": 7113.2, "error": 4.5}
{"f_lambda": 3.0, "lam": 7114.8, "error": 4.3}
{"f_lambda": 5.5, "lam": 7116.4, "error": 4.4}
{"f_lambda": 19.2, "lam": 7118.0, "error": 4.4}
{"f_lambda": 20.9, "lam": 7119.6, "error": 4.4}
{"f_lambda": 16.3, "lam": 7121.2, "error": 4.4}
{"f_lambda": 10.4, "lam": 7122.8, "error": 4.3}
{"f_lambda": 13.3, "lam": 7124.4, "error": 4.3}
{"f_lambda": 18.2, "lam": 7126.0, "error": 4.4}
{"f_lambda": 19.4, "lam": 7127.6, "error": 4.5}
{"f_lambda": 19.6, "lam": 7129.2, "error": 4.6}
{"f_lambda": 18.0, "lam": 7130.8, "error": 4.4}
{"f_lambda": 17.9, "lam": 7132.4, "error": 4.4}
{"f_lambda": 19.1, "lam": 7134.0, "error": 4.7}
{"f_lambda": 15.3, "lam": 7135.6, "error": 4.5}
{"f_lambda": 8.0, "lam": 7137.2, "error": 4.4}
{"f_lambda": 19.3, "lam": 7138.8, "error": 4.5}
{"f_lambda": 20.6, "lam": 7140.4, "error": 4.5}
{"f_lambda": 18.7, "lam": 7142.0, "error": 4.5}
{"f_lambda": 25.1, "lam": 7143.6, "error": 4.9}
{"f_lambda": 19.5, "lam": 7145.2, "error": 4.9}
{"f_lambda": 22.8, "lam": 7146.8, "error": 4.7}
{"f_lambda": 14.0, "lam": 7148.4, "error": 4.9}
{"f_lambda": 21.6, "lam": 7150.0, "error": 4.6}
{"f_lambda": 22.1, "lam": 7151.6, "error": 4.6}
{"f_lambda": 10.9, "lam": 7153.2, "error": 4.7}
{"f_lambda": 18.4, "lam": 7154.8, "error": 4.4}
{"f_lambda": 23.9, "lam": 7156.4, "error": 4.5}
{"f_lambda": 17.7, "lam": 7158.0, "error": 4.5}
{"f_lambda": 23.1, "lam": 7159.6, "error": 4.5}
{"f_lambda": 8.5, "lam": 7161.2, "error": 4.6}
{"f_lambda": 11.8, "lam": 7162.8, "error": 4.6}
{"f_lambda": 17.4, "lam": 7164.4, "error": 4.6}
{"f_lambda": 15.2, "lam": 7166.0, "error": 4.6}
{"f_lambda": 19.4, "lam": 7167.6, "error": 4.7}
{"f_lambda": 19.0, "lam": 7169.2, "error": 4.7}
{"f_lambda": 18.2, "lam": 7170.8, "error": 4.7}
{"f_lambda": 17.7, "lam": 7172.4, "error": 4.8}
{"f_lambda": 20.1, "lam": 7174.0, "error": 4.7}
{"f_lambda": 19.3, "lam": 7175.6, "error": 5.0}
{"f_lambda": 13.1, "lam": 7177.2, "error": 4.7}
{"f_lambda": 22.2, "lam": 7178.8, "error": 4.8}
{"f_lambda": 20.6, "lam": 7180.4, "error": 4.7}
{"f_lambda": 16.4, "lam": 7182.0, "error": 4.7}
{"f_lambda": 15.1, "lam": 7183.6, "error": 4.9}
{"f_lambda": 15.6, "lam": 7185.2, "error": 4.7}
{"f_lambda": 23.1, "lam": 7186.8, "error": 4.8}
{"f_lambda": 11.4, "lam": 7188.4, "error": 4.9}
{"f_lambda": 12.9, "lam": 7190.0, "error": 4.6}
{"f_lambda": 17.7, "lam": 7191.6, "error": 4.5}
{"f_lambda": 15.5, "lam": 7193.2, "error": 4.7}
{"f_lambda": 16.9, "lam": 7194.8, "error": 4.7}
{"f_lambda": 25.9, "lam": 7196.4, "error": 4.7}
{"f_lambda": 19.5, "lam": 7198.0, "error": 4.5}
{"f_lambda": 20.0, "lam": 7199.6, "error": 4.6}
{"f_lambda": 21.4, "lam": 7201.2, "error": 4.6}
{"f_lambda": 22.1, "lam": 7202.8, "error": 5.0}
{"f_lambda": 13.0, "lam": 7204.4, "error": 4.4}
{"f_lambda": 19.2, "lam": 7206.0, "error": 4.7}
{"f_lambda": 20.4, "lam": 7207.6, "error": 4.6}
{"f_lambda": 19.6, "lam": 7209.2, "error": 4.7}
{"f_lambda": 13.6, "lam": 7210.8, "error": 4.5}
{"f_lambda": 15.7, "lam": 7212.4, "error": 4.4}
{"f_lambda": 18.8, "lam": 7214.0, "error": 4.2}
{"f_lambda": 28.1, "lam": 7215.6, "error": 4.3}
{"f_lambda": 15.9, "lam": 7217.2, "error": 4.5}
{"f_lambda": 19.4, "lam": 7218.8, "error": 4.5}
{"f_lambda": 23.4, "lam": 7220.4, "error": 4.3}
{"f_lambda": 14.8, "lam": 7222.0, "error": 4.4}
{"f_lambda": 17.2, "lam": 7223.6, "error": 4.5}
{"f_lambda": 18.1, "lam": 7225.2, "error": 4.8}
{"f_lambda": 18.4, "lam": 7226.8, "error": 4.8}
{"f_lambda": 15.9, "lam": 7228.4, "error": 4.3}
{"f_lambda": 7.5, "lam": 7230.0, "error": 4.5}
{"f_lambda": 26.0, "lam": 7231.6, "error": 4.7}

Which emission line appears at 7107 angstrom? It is Hgamma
